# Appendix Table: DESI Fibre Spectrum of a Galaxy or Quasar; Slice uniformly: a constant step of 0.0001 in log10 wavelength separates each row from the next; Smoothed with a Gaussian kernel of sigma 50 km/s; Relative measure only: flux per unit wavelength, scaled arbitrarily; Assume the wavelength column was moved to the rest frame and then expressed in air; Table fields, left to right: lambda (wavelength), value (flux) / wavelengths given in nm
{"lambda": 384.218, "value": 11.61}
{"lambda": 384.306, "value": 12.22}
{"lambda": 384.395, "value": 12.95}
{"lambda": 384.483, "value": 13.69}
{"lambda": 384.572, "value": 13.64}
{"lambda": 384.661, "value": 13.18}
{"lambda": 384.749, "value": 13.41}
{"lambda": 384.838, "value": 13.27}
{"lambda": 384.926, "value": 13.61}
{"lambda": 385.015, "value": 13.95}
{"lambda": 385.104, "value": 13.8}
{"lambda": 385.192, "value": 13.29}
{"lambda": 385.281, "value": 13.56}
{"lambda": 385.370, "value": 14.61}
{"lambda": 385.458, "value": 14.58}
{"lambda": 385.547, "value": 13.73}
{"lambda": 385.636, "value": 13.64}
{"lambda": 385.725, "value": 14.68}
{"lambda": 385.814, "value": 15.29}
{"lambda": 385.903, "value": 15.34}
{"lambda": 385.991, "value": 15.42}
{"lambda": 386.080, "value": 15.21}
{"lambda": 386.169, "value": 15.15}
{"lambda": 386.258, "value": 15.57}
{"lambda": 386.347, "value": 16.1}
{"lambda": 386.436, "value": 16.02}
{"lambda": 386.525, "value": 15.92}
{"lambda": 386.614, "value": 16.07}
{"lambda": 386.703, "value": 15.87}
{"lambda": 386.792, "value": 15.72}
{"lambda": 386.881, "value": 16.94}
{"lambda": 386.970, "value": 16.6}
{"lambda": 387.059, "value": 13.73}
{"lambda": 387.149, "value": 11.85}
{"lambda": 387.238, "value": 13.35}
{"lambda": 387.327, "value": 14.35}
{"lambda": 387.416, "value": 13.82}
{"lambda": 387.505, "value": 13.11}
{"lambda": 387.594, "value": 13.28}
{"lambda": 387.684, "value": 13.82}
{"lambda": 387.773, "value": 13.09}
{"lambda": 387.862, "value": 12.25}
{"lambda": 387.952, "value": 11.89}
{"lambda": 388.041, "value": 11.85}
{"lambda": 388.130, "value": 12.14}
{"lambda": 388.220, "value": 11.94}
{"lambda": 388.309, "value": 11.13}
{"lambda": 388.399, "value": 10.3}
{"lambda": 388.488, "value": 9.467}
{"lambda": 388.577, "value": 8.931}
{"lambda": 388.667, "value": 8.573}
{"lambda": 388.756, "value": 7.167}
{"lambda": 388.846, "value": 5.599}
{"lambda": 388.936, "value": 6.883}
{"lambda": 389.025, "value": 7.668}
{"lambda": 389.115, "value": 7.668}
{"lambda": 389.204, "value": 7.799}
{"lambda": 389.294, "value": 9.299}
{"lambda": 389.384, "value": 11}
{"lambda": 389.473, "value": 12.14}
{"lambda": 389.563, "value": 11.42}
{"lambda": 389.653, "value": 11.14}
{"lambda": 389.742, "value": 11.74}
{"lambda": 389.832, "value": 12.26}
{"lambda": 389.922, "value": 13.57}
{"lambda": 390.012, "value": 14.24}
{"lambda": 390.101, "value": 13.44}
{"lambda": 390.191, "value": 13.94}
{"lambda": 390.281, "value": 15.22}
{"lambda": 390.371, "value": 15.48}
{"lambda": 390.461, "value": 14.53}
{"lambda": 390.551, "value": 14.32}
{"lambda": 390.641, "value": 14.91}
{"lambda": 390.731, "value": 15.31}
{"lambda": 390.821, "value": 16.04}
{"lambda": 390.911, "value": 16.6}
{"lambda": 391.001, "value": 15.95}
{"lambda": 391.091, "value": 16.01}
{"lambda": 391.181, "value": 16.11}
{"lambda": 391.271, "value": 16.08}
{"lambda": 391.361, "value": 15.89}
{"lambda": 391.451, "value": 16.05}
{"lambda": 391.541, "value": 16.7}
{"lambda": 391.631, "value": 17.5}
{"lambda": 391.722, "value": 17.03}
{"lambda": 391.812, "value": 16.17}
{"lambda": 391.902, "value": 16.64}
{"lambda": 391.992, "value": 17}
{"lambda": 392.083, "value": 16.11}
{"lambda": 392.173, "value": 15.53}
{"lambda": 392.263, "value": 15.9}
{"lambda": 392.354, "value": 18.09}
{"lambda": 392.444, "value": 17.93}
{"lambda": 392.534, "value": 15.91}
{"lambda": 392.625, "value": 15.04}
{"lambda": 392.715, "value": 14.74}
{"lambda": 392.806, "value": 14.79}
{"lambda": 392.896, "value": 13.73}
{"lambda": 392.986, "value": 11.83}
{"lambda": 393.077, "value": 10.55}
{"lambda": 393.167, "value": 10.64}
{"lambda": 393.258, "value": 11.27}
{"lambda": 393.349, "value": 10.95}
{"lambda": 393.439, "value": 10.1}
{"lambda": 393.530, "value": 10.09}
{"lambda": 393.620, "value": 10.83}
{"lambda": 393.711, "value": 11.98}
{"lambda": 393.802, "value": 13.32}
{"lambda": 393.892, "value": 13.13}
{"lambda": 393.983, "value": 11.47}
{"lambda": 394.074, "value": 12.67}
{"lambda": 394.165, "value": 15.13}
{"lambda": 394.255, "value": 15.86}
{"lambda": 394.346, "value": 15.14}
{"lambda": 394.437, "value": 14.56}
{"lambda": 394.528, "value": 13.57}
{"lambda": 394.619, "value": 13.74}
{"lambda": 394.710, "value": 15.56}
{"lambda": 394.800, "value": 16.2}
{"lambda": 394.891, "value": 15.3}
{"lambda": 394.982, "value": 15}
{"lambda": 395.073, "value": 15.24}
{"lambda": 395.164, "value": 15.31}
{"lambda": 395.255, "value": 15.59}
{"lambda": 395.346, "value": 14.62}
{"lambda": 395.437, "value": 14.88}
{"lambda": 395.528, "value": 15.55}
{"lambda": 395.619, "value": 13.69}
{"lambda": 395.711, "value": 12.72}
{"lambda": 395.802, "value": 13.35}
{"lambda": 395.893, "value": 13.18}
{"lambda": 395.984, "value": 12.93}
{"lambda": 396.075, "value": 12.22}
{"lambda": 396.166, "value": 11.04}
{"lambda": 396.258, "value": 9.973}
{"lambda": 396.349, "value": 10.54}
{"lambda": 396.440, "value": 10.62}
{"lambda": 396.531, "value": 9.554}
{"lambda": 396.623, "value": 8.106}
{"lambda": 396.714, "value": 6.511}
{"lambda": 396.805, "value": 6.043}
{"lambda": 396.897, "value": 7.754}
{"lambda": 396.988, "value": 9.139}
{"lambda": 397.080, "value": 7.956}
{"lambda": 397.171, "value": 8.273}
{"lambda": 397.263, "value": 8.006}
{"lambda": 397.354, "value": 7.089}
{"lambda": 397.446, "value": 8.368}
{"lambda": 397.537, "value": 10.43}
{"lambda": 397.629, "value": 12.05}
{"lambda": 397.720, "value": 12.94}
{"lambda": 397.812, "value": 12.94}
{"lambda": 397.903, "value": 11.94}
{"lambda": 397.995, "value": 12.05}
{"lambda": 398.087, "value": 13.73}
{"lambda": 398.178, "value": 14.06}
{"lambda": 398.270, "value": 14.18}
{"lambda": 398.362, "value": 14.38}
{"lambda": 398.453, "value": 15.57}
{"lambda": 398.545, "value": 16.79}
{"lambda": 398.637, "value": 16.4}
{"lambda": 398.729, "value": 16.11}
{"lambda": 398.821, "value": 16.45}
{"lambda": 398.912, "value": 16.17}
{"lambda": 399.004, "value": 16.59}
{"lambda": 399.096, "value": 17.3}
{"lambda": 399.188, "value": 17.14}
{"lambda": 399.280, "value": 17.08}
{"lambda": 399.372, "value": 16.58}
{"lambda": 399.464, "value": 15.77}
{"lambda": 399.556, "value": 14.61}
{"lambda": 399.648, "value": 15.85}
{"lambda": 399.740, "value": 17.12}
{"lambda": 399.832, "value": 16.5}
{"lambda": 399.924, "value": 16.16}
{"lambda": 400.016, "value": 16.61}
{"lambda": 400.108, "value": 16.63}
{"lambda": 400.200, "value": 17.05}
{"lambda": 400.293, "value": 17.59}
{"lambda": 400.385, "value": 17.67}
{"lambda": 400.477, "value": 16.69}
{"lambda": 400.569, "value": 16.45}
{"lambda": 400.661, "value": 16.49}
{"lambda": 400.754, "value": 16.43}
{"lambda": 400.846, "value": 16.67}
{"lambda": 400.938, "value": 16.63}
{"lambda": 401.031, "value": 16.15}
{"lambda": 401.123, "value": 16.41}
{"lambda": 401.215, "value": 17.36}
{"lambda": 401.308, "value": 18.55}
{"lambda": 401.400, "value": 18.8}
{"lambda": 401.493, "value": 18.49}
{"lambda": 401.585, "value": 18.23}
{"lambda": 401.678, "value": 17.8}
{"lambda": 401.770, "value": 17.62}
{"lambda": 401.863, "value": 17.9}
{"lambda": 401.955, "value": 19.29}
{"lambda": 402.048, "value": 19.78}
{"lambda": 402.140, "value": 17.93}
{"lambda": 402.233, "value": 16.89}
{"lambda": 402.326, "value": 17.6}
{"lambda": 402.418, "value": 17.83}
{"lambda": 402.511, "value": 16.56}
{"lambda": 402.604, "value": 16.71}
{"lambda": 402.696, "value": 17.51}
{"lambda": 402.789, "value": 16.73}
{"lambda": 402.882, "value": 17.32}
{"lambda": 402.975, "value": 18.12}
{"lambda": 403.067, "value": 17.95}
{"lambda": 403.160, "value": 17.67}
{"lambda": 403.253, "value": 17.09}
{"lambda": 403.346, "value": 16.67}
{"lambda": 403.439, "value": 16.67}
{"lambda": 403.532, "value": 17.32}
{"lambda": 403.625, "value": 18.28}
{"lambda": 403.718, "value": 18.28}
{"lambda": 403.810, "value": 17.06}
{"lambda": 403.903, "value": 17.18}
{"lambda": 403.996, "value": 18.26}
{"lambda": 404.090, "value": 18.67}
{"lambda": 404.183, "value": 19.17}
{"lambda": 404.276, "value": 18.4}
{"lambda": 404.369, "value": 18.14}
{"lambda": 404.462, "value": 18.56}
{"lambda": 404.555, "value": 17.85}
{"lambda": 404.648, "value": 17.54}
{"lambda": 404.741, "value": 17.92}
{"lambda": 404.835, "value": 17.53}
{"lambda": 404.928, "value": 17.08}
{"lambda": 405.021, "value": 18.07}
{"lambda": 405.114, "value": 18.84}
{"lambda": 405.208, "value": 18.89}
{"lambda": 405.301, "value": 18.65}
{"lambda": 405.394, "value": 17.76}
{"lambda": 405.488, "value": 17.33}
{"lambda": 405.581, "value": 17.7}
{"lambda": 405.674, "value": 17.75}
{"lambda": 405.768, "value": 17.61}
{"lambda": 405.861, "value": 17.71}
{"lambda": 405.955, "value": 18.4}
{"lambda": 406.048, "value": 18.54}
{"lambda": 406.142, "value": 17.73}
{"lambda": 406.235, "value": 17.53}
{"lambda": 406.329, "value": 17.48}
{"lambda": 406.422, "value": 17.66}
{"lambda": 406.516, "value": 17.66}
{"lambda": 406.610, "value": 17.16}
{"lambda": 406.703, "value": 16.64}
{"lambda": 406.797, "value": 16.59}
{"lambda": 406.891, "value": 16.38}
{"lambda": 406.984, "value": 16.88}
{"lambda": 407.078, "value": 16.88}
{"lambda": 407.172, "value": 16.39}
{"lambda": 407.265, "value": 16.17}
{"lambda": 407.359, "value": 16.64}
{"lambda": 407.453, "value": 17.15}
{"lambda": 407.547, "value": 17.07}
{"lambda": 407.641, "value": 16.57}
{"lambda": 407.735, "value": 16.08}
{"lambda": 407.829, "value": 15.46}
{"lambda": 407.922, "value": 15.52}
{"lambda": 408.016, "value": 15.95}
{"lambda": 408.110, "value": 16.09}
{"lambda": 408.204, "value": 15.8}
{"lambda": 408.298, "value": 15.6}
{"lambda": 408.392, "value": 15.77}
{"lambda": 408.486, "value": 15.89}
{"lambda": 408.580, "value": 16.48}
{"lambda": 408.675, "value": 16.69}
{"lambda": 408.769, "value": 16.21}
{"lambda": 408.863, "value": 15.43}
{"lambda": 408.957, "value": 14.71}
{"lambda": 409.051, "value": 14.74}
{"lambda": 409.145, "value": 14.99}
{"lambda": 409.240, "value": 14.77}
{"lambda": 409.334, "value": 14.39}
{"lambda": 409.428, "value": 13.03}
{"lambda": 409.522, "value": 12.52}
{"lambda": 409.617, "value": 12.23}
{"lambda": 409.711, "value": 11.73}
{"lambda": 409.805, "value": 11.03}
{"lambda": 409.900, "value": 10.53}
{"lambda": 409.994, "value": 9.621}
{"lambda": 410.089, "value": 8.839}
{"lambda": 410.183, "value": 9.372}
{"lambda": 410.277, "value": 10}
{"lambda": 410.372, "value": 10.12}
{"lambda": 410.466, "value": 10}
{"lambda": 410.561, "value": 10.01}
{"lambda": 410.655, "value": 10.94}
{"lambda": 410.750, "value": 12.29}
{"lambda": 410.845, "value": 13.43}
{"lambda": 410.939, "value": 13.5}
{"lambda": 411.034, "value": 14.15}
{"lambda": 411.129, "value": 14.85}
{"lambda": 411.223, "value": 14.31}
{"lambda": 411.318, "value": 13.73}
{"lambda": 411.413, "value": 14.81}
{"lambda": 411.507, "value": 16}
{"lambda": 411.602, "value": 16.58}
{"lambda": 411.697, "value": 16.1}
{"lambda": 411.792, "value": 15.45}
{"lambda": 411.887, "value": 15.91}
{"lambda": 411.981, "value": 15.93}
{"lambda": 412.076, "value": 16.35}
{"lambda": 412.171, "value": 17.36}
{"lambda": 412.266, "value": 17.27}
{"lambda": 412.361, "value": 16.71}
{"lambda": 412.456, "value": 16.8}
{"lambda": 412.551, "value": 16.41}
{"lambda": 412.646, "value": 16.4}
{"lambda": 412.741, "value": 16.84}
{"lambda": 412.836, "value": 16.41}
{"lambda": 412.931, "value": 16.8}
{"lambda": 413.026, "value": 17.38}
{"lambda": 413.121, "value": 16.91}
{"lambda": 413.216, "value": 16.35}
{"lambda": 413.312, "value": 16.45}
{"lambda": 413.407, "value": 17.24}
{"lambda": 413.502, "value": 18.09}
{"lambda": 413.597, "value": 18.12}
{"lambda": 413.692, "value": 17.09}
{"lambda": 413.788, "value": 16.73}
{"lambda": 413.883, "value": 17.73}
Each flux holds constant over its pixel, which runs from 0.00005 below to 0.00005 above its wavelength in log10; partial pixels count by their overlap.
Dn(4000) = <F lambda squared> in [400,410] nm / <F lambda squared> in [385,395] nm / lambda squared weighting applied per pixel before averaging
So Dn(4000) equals 1.3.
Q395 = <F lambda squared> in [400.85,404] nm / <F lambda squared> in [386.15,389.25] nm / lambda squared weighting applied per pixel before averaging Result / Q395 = 1.54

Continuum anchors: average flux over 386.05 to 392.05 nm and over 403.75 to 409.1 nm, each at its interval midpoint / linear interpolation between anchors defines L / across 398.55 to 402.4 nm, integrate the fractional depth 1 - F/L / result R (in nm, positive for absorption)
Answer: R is -0.292 nm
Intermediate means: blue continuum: 13.4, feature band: 17.1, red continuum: 17.1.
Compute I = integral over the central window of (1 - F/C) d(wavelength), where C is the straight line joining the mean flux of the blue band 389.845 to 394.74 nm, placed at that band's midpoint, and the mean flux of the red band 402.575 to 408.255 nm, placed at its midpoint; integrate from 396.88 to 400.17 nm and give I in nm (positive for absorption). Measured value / 0.42 nm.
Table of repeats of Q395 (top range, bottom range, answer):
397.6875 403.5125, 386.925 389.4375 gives 1.61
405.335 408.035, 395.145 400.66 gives 1.32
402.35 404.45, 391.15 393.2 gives 1.20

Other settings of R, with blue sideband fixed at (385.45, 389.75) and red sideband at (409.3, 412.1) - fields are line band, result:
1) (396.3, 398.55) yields 0.363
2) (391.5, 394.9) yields -0.437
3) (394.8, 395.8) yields -0.167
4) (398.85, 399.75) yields -0.259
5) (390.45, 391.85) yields -0.374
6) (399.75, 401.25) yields -0.468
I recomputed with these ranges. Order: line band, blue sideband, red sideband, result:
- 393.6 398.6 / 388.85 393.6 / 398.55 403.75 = 0.95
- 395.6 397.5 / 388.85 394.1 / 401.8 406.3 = 0.68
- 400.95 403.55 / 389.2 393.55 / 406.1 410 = -0.43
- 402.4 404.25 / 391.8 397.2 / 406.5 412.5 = -0.47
